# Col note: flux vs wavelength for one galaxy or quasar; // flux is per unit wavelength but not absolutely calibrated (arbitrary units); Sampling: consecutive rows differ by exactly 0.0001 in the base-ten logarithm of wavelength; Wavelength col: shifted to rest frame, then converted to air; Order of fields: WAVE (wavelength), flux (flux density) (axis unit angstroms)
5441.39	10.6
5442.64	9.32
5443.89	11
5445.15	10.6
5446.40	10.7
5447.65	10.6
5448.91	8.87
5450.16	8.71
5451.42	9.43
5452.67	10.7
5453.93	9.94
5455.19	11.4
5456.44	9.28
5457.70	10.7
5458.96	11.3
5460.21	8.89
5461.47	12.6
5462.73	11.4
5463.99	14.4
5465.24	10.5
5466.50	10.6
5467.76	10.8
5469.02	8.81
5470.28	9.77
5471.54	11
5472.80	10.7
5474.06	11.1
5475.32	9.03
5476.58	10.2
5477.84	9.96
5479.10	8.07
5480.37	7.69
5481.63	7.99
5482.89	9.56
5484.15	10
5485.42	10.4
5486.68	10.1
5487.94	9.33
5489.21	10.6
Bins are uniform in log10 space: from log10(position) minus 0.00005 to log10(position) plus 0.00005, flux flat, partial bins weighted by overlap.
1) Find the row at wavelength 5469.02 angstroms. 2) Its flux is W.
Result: 8.81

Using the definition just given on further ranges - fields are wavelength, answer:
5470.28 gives 9.77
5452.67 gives 10.7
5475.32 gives 9.03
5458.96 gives 11.3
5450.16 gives 8.71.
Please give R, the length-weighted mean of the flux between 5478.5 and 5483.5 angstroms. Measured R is 8.32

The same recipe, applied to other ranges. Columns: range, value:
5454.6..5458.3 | 10.5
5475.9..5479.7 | 9.42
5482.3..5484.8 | 9.77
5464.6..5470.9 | 10.1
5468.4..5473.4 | 10.1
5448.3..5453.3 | 9.44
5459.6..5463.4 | 11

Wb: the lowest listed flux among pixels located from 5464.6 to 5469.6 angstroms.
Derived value 8.81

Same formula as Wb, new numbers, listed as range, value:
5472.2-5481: 7.69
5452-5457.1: 9.28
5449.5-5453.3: 8.71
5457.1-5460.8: 8.89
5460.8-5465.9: 10.5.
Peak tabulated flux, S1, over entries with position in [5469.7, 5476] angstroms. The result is 11.1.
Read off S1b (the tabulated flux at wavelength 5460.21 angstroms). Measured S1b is 8.89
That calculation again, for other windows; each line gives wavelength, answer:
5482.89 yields 9.56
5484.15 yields 10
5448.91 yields 8.87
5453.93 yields 9.94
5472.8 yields 10.7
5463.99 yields 14.4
